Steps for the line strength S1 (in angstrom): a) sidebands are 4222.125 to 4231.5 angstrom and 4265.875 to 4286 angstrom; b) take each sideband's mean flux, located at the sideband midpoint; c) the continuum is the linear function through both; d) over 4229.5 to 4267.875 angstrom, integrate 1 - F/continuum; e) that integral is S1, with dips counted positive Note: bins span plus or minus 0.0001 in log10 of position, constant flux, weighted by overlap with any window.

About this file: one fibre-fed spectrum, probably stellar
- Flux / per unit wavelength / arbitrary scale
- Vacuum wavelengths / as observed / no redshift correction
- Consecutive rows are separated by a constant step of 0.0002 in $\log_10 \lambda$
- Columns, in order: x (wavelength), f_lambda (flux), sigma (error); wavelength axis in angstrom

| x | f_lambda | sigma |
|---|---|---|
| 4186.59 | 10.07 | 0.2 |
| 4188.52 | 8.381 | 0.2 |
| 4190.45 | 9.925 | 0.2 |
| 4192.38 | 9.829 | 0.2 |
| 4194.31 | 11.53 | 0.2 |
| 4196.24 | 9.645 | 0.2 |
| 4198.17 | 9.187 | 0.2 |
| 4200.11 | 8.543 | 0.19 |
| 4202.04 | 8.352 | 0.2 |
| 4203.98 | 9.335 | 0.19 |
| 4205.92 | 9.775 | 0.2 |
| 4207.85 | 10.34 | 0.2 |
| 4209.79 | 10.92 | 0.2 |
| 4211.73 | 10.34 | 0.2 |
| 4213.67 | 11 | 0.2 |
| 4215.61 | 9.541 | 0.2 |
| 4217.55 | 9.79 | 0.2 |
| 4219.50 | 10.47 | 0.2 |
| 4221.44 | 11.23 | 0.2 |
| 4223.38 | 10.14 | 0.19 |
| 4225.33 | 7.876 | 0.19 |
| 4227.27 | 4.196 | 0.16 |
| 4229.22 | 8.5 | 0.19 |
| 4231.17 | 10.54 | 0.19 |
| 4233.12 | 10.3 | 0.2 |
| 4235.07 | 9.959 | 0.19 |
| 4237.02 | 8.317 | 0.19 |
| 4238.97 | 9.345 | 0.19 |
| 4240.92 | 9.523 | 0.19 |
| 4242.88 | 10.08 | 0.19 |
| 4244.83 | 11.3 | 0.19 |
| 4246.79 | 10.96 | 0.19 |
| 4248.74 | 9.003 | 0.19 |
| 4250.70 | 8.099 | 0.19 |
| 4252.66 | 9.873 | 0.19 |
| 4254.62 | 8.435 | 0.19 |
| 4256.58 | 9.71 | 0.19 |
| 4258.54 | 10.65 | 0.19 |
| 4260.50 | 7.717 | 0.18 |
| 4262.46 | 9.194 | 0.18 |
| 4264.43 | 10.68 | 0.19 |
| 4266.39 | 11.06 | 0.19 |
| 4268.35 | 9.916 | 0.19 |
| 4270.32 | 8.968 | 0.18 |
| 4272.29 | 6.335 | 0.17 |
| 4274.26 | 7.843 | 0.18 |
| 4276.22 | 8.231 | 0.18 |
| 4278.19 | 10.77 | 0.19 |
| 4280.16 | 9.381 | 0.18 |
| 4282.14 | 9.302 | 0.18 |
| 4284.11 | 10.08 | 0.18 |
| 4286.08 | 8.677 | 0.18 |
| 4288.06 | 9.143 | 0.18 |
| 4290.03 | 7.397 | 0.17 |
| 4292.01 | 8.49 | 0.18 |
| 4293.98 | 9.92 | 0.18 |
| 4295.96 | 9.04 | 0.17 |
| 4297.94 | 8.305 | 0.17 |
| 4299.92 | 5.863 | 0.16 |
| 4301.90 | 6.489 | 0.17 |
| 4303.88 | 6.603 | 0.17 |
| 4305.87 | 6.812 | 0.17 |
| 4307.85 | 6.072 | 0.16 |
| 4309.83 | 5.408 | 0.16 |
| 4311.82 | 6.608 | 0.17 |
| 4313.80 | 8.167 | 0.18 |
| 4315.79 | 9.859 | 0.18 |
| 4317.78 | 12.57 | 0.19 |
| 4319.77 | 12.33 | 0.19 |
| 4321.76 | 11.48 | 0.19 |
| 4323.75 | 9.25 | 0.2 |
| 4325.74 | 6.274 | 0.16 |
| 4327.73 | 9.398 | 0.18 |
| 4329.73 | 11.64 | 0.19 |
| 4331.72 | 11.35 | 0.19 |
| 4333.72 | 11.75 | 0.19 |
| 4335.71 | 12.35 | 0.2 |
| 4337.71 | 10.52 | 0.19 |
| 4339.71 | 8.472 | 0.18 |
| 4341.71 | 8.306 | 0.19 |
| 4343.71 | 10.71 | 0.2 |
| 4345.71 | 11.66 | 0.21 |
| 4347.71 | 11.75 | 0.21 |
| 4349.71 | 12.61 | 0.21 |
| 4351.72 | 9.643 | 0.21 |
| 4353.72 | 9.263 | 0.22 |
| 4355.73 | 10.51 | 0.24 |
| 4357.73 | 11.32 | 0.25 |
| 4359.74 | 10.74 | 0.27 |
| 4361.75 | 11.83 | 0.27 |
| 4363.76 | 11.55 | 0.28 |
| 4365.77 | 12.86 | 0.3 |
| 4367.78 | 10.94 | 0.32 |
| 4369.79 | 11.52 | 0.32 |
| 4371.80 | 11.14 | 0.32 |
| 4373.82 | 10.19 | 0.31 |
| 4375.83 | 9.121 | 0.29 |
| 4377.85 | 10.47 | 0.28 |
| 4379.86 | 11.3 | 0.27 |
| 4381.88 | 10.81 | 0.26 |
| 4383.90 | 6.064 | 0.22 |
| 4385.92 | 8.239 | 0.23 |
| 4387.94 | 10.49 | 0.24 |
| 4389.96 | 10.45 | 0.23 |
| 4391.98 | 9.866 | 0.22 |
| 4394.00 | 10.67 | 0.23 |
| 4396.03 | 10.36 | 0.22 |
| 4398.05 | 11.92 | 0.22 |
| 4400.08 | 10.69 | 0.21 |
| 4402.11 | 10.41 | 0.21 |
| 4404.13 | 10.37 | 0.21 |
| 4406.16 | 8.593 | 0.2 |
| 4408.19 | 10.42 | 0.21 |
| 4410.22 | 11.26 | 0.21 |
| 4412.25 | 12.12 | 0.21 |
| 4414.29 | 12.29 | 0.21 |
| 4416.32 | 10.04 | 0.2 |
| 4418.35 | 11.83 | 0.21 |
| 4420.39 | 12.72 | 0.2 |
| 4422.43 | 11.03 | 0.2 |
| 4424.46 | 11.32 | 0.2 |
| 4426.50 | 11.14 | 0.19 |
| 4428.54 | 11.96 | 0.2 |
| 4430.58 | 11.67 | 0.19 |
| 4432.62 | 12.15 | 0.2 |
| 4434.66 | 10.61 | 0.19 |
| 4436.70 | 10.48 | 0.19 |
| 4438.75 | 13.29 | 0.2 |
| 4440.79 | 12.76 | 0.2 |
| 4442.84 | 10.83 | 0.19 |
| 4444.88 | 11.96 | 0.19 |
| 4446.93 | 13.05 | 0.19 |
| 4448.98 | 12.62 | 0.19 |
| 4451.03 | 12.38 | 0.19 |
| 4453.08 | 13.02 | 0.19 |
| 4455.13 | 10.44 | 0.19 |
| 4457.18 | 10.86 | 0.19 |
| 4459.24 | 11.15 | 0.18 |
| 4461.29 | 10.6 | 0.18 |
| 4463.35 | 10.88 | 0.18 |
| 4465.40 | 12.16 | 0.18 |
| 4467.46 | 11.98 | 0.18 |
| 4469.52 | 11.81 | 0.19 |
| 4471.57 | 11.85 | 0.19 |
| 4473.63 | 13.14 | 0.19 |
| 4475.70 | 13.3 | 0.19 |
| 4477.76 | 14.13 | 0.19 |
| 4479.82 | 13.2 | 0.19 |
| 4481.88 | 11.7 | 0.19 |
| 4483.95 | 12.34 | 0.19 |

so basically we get -4.9 angstrom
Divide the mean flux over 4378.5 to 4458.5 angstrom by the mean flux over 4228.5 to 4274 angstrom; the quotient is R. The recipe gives 1.2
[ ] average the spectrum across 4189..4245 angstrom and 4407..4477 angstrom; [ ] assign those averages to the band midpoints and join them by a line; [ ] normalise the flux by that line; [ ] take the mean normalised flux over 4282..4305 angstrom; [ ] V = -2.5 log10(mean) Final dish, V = 0.25 mag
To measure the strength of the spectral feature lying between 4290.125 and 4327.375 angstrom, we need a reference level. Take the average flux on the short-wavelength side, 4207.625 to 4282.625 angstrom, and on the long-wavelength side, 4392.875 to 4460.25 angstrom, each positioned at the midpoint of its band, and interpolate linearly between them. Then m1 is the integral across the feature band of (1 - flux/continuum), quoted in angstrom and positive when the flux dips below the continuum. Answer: 6.8 angstrom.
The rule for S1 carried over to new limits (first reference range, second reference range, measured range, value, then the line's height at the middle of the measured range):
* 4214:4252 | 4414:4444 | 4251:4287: 2.2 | 9.85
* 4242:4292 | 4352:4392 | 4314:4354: -2.1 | 10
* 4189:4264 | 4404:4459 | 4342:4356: 0.0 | 10.7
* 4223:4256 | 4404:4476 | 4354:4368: -0.9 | 10.7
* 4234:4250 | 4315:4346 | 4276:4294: 1.7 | 10.1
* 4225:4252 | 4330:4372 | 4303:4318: 4.1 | 10.3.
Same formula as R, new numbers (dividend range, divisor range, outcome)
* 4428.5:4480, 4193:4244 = 1.25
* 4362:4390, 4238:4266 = 1.08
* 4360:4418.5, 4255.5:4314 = 1.26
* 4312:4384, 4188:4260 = 1.10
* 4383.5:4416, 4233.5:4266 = 1.08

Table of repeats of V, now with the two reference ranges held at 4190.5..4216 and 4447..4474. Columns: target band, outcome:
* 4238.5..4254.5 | 0.05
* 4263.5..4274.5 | 0.13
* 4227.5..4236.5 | 0.09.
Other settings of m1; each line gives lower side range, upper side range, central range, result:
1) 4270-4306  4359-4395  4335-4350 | -1.64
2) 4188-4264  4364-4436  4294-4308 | 3.88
